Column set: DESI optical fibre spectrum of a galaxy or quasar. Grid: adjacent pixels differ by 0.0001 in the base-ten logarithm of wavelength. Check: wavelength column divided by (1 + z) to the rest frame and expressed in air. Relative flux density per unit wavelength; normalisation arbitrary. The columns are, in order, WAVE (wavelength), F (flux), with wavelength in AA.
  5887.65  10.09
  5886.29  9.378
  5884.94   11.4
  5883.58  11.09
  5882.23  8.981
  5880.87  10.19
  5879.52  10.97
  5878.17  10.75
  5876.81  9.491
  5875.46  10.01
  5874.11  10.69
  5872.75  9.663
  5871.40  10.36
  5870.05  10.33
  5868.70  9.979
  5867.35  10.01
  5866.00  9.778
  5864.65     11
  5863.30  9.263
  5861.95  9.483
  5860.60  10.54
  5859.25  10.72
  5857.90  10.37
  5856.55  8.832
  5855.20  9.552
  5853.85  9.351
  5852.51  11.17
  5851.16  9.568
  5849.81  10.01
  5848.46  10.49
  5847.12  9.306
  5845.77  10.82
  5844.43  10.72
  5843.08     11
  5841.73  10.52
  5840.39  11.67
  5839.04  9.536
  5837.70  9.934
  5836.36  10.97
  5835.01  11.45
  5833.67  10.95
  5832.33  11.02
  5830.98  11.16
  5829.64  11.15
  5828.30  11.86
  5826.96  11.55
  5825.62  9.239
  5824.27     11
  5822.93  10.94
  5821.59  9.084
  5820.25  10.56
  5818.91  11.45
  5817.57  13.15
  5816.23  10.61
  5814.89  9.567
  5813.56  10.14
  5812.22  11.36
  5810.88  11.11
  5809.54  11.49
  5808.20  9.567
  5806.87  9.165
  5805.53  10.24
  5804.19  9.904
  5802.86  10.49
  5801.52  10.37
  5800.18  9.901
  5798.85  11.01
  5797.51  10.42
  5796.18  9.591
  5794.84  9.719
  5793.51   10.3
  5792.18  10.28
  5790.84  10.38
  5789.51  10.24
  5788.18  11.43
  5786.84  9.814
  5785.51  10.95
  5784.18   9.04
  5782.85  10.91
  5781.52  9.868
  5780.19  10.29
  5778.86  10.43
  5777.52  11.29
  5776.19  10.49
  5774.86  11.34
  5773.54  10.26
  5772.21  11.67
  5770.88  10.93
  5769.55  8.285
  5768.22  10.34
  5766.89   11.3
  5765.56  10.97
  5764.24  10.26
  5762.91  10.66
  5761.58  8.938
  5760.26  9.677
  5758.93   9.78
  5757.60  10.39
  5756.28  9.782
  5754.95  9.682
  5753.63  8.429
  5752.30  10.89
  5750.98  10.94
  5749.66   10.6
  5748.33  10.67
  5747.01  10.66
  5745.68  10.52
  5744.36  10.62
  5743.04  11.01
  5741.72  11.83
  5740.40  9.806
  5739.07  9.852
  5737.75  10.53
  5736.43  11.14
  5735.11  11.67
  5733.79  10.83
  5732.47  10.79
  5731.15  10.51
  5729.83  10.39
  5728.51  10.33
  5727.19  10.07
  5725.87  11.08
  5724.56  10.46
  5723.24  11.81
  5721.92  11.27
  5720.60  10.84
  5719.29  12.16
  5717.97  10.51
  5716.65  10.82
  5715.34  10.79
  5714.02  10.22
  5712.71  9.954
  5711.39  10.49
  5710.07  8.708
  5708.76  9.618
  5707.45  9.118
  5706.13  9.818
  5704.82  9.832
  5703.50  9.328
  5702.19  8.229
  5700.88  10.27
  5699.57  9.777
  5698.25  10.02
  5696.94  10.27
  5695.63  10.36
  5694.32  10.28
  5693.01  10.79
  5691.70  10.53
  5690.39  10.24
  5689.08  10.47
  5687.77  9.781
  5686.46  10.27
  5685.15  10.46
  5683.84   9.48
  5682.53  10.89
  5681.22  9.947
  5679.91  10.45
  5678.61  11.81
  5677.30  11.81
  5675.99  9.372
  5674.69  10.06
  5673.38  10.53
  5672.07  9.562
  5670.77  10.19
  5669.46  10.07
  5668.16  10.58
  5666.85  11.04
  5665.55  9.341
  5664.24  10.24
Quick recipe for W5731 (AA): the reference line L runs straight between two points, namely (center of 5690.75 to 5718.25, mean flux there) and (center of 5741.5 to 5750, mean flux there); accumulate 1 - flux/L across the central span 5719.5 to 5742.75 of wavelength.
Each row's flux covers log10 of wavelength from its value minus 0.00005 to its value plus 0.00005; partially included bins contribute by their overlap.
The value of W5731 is -0.7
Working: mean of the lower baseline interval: 9.98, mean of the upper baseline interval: 10.8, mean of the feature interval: 10.8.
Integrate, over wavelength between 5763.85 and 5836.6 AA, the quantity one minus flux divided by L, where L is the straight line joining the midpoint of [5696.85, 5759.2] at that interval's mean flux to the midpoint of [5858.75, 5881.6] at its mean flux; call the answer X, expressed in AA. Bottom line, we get -2.11 AA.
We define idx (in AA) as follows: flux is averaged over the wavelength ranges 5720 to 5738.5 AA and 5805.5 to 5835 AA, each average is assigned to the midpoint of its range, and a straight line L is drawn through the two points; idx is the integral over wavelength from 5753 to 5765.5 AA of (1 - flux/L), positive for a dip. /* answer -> 1.2 AA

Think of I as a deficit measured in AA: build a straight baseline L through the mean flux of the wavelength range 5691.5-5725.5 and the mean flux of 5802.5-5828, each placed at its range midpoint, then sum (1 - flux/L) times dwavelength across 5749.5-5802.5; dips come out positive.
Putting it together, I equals 0.8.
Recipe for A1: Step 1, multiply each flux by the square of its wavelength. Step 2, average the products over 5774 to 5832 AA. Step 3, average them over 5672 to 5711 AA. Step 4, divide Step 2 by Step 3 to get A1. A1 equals 1.1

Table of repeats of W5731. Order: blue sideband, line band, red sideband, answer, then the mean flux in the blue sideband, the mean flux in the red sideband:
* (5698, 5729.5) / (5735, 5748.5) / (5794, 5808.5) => -0.72 AA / 10.2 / 10.1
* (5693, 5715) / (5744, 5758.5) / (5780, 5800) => -0.30 AA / 9.81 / 10.3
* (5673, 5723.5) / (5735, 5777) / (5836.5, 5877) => -0.77 AA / 10.3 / 10.2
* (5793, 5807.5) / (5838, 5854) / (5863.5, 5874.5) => -0.35 AA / 10.1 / 10.2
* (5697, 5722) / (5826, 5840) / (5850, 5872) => -1.27 AA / 10.1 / 10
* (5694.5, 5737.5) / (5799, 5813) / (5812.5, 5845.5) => 0.44 AA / 10.4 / 10.8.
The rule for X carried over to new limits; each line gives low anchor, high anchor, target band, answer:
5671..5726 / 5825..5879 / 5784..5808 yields 0.3 AA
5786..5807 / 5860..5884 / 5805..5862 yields -1.9 AA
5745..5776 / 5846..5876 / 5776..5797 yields -0.2 AA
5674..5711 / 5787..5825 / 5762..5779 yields -0.4 AA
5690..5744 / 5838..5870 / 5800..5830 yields -1.1 AA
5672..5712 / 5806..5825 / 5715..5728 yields -1.0 AA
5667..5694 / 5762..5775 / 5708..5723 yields -0.1 AA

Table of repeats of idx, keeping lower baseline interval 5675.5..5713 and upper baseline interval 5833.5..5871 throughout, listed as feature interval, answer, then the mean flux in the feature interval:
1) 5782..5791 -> -0.18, 10.4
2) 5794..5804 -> -0.01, 10.2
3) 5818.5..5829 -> -0.48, 10.7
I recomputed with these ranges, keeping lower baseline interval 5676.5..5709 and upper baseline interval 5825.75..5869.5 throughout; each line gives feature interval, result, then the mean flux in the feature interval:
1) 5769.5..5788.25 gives -0.38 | 10.5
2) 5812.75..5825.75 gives -0.34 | 10.6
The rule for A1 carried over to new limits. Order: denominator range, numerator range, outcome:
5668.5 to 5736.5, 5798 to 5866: 1.06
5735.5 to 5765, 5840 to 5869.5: 1.02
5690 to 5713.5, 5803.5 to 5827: 1.11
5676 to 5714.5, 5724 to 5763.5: 1.05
